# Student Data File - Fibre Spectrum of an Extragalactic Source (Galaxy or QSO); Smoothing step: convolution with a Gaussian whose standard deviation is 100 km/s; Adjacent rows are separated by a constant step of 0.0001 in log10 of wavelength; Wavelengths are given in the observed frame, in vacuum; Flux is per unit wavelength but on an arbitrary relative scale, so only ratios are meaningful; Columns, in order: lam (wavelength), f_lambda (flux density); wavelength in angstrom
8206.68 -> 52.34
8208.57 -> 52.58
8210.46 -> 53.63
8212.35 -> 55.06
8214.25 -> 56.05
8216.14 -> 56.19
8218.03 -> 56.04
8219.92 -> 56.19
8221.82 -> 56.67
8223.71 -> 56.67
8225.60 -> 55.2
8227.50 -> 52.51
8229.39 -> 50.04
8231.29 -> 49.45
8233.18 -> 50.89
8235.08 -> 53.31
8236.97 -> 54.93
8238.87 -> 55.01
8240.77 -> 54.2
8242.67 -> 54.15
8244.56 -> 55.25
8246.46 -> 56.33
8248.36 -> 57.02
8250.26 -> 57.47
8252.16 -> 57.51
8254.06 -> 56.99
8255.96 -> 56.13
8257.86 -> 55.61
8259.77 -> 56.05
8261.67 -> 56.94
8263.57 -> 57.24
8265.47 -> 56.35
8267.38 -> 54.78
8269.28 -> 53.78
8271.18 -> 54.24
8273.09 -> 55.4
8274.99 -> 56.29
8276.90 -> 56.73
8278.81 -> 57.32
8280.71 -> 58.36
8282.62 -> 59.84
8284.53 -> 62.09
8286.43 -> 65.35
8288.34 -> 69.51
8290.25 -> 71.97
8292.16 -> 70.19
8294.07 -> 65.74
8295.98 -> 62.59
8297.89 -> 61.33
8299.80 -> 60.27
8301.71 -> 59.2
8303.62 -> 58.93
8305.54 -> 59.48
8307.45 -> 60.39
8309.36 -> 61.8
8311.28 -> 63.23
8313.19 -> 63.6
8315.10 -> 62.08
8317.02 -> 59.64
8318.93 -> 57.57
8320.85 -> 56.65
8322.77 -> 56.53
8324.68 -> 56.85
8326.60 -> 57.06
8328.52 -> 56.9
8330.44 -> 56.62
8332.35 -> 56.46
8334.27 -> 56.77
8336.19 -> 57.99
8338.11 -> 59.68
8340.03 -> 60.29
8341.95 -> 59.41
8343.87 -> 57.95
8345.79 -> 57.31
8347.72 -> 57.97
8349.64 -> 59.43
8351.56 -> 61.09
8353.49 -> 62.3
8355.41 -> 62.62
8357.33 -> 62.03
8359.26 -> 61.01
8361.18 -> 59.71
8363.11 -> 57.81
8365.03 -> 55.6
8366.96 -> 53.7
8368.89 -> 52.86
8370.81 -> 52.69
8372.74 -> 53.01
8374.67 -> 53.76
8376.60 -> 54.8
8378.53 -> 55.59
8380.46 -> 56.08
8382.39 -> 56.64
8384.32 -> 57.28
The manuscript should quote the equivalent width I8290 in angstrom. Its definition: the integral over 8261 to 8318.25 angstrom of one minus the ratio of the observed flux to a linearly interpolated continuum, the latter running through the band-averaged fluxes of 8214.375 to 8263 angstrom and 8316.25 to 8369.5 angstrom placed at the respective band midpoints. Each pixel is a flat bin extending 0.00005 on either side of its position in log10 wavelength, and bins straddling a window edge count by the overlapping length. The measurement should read -3.9 angstrom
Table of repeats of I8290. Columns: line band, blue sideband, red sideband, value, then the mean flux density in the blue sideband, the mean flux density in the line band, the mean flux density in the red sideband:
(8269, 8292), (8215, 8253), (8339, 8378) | -1.9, 54.8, 60.6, 57.7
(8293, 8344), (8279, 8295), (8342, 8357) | 2.4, 65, 59.5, 59.9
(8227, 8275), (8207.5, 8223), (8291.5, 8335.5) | 1.7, 55.3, 54.9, 59.9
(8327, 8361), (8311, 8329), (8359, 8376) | -1.2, 58.9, 59.2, 55.3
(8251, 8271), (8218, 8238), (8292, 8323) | 0.2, 53.7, 56.1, 61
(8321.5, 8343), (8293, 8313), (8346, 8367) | 1.0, 61.4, 57.7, 59.5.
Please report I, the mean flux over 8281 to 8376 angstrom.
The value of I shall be 59.7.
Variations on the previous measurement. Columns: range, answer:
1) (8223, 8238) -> 52.8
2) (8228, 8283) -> 55.4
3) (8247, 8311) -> 59.5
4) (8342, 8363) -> 60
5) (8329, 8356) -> 58.9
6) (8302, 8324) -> 59.9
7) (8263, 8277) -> 55.5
